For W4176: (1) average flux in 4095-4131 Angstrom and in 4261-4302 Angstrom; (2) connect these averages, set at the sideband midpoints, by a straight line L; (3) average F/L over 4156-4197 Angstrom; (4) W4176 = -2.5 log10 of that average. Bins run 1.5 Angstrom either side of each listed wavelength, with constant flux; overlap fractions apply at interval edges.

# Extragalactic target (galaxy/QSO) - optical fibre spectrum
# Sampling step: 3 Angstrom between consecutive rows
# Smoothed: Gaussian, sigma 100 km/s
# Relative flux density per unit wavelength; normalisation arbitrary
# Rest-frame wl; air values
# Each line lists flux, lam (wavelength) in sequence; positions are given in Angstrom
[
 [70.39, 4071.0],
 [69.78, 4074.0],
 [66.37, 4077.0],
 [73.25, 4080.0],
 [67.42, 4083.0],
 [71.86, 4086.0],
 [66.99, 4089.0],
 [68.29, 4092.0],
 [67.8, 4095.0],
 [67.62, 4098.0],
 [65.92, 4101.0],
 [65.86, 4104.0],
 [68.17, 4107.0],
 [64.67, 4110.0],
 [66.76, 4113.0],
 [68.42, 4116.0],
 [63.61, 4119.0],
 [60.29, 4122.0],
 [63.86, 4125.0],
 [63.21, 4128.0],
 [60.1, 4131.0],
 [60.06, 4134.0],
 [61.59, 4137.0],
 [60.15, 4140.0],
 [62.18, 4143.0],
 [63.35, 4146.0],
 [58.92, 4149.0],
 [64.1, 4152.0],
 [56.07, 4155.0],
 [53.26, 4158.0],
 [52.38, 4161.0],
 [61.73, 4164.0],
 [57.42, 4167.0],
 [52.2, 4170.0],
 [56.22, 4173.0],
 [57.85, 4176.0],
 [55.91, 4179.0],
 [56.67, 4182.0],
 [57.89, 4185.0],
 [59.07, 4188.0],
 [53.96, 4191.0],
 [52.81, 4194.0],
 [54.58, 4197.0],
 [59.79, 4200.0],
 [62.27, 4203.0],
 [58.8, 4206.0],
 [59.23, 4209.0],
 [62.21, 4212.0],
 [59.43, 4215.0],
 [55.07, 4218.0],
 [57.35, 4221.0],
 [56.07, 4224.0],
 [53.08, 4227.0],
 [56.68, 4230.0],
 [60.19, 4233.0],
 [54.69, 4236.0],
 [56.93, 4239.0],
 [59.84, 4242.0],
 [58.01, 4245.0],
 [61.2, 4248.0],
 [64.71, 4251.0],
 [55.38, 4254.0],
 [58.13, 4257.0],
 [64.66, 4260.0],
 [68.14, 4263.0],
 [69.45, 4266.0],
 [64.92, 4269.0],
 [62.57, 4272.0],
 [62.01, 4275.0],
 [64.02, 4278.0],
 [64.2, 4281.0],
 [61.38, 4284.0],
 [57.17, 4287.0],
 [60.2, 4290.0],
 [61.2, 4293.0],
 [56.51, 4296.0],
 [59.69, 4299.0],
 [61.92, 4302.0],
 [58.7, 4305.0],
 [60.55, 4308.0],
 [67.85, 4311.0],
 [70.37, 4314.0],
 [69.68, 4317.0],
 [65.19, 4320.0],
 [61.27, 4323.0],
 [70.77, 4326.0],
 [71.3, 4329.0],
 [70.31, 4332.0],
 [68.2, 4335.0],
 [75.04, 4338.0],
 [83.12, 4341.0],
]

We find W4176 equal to 0.149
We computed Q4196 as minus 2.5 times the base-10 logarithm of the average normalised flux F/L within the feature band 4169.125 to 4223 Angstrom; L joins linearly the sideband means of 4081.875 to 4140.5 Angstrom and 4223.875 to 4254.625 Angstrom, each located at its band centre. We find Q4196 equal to 0.057 mag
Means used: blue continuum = 65.2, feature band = 57.3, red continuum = 58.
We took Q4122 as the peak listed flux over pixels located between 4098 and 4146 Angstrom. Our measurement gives 68.42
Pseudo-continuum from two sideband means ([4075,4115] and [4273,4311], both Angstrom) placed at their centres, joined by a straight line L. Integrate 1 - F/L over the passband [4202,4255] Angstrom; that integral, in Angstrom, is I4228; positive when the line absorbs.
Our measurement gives 4.0 Angstrom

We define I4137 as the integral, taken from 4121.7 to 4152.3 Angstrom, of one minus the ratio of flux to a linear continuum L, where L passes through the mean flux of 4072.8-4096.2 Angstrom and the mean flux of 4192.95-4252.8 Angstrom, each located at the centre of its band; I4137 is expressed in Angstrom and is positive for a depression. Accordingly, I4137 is 1.6 Angstrom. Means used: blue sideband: 69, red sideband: 58.2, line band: 61.6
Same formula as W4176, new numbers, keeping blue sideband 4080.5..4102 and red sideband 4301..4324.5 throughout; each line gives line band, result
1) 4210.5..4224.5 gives 0.14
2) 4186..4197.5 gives 0.20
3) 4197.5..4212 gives 0.11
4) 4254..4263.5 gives 0.06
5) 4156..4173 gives 0.21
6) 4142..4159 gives 0.13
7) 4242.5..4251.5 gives 0.08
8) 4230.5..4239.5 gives 0.15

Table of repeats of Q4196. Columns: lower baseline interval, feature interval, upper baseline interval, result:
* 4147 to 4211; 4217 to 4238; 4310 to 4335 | 0.089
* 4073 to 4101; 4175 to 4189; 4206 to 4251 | 0.076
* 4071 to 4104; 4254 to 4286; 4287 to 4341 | 0.044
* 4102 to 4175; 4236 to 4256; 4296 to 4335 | 0.083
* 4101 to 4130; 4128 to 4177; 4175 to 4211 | 0.048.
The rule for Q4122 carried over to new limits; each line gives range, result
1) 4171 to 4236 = 62.27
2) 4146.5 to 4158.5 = 64.1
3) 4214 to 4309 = 69.45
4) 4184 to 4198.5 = 59.07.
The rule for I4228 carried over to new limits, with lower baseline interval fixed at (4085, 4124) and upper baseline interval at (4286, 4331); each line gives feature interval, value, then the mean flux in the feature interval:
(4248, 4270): 0.31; 63.4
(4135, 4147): 0.79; 61.7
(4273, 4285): 0.21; 63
